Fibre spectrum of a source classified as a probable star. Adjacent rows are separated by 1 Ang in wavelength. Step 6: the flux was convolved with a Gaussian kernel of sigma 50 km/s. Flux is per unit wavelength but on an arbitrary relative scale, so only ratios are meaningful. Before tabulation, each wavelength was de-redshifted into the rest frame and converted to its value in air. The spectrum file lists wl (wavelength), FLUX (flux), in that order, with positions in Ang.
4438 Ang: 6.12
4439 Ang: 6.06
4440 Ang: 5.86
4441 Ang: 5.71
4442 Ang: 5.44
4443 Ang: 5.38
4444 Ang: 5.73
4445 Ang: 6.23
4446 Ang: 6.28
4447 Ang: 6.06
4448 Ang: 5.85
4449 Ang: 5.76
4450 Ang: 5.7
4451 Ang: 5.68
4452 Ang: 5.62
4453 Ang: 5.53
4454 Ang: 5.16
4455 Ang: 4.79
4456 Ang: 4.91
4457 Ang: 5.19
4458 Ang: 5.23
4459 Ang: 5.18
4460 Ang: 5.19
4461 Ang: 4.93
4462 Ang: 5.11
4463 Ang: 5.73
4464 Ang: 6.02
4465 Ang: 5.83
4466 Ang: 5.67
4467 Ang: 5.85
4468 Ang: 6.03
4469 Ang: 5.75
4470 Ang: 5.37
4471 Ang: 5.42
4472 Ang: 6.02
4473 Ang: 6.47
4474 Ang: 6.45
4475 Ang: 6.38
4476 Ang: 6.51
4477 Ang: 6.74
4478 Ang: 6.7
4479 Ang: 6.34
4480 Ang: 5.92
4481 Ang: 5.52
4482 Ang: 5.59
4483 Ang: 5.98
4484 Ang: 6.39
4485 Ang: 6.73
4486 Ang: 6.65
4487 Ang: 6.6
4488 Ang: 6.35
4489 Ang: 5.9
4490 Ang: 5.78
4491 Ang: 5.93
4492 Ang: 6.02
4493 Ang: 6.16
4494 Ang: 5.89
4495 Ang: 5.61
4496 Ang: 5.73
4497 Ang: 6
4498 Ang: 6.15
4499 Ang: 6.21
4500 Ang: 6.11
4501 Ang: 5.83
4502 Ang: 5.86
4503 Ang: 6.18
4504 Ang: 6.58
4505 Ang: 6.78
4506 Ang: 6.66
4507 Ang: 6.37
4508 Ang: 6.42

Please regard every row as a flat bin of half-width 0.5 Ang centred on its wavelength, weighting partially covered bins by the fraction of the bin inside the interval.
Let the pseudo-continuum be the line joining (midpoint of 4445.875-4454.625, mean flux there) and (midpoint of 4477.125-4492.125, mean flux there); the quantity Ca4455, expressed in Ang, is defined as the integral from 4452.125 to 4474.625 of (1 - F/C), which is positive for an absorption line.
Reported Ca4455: 1.3 Ang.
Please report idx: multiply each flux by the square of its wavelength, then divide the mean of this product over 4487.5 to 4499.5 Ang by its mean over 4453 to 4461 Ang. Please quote 1.19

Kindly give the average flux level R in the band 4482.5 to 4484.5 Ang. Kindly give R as 6.19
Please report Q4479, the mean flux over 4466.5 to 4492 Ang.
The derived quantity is 6.13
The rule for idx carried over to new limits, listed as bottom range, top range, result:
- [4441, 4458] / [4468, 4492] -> 1.12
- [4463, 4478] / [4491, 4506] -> 1.02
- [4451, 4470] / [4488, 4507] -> 1.14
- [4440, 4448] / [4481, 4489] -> 1.09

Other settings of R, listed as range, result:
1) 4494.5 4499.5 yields 5.94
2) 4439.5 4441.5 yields 5.79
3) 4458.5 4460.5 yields 5.19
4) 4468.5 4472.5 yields 5.64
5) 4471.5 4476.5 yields 6.37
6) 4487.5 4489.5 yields 6.12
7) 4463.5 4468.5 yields 5.88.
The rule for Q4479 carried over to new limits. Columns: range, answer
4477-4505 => 6.12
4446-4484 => 5.75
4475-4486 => 6.27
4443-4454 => 5.79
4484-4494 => 6.23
